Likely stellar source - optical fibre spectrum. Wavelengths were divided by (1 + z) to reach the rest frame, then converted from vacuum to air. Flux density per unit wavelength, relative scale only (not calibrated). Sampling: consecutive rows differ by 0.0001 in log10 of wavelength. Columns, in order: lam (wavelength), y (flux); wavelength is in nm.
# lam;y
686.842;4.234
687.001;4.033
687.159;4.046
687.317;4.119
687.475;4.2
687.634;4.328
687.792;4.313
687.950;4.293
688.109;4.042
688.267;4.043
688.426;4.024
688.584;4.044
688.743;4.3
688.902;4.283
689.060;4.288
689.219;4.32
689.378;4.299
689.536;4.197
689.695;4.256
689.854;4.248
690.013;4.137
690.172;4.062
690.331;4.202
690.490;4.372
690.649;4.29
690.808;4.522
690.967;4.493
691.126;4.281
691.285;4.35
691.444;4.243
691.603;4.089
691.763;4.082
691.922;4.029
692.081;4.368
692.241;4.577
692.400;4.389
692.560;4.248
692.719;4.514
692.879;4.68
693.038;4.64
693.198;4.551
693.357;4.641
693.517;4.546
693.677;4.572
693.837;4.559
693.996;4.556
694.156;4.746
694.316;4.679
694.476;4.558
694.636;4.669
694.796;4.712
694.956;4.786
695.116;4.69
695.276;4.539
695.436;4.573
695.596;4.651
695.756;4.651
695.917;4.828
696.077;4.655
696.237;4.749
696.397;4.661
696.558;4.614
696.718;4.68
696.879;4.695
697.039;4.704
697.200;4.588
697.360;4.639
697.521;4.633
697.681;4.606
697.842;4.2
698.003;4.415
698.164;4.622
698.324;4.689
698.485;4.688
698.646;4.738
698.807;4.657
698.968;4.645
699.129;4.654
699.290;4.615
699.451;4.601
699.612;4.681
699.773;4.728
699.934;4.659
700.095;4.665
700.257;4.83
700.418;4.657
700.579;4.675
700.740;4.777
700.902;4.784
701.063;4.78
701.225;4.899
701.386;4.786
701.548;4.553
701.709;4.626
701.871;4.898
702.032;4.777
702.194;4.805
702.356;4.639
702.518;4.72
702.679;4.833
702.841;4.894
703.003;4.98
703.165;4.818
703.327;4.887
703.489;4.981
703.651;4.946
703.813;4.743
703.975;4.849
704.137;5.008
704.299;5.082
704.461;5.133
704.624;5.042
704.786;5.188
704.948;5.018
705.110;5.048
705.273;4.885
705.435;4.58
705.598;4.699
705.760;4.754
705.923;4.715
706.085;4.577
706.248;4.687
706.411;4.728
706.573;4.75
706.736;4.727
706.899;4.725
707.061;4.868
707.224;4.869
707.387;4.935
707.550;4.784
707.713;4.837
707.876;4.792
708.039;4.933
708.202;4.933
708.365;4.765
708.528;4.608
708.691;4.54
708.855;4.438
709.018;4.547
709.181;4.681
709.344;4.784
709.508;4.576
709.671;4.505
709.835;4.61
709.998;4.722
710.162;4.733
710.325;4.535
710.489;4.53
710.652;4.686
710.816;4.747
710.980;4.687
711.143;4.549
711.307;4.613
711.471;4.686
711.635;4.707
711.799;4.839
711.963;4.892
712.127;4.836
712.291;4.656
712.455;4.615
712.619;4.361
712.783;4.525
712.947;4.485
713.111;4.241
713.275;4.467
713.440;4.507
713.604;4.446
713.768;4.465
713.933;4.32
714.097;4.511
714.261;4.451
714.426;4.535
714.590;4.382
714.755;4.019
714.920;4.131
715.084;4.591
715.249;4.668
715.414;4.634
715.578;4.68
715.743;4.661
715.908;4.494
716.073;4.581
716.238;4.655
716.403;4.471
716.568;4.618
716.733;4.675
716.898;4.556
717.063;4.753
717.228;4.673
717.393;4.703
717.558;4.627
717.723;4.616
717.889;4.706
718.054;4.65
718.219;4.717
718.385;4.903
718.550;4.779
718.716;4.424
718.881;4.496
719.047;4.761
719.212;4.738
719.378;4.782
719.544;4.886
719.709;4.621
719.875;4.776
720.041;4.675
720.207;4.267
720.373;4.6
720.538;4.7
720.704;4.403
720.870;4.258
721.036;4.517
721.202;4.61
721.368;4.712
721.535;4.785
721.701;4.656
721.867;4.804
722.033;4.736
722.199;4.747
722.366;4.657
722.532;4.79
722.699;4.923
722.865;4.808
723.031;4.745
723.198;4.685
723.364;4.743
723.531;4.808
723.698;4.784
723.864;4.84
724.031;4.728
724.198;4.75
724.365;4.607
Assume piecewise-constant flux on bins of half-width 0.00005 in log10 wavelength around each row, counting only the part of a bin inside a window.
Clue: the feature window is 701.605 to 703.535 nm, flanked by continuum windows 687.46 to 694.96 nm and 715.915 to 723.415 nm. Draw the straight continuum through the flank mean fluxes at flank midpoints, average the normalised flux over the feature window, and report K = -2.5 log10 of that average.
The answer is -0.08 mag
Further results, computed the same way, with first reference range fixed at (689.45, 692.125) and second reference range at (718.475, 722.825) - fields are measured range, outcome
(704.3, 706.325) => -0.10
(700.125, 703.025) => -0.09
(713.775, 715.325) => 0.04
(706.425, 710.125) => -0.06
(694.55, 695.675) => -0.09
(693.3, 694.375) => -0.08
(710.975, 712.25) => -0.04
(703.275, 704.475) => -0.12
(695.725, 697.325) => -0.09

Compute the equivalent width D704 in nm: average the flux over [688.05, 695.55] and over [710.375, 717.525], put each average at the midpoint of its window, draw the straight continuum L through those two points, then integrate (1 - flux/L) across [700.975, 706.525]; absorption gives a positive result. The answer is -0.438 nm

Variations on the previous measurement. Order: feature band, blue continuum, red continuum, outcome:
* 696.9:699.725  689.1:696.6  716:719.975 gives -0.063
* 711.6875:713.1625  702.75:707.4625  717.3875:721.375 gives 0.041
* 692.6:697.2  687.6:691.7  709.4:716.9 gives -0.351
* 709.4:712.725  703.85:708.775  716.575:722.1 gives 0.079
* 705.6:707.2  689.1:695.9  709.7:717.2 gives -0.072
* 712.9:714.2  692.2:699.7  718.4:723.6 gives 0.064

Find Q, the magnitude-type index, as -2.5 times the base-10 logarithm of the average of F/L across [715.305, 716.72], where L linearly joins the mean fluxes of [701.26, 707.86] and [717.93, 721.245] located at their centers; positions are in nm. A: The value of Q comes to 0.018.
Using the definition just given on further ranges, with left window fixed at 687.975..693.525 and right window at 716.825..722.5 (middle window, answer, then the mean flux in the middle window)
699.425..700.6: -0.07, 4.69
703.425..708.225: -0.09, 4.86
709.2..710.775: -0.02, 4.64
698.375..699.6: -0.06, 4.66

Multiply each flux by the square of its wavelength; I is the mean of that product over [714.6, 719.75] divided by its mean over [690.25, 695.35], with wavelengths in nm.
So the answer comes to 1.11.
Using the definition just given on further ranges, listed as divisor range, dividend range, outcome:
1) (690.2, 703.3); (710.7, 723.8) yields 1.06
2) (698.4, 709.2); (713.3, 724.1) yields 1.01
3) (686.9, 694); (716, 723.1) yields 1.18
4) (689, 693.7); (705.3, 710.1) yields 1.14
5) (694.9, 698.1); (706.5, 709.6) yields 1.06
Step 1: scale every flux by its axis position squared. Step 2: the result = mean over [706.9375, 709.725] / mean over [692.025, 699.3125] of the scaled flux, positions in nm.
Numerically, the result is 1.1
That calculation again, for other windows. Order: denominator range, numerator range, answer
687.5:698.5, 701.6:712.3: 1.12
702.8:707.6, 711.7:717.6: 0.96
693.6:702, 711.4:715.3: 1.01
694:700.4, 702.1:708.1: 1.07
